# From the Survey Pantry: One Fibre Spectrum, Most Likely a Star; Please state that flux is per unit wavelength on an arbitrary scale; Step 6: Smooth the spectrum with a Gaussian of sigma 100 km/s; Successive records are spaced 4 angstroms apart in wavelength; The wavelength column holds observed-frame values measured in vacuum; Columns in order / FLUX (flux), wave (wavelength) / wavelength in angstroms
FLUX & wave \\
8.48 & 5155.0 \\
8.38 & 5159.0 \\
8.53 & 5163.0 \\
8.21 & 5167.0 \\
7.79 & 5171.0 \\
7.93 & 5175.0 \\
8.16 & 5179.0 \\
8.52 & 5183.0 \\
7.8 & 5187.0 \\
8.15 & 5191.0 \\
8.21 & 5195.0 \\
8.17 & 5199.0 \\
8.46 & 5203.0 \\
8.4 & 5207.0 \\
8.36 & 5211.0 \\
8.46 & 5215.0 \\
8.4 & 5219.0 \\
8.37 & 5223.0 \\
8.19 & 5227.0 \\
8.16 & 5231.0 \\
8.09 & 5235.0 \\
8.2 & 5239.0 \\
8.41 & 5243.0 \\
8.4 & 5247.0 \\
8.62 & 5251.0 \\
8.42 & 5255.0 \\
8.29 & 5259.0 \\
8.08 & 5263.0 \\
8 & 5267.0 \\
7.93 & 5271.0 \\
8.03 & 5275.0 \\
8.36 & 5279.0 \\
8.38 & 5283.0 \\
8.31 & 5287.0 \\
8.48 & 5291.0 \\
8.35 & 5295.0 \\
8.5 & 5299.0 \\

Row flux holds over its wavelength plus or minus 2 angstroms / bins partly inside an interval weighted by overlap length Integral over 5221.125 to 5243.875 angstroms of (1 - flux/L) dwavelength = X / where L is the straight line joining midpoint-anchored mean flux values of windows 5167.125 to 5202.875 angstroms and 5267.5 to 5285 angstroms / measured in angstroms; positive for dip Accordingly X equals -0.2 angstroms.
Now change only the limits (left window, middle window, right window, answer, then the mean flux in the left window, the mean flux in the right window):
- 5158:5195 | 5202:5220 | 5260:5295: -0.52 angstroms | 8.16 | 8.21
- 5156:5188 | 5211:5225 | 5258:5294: -0.35 angstroms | 8.19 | 8.21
